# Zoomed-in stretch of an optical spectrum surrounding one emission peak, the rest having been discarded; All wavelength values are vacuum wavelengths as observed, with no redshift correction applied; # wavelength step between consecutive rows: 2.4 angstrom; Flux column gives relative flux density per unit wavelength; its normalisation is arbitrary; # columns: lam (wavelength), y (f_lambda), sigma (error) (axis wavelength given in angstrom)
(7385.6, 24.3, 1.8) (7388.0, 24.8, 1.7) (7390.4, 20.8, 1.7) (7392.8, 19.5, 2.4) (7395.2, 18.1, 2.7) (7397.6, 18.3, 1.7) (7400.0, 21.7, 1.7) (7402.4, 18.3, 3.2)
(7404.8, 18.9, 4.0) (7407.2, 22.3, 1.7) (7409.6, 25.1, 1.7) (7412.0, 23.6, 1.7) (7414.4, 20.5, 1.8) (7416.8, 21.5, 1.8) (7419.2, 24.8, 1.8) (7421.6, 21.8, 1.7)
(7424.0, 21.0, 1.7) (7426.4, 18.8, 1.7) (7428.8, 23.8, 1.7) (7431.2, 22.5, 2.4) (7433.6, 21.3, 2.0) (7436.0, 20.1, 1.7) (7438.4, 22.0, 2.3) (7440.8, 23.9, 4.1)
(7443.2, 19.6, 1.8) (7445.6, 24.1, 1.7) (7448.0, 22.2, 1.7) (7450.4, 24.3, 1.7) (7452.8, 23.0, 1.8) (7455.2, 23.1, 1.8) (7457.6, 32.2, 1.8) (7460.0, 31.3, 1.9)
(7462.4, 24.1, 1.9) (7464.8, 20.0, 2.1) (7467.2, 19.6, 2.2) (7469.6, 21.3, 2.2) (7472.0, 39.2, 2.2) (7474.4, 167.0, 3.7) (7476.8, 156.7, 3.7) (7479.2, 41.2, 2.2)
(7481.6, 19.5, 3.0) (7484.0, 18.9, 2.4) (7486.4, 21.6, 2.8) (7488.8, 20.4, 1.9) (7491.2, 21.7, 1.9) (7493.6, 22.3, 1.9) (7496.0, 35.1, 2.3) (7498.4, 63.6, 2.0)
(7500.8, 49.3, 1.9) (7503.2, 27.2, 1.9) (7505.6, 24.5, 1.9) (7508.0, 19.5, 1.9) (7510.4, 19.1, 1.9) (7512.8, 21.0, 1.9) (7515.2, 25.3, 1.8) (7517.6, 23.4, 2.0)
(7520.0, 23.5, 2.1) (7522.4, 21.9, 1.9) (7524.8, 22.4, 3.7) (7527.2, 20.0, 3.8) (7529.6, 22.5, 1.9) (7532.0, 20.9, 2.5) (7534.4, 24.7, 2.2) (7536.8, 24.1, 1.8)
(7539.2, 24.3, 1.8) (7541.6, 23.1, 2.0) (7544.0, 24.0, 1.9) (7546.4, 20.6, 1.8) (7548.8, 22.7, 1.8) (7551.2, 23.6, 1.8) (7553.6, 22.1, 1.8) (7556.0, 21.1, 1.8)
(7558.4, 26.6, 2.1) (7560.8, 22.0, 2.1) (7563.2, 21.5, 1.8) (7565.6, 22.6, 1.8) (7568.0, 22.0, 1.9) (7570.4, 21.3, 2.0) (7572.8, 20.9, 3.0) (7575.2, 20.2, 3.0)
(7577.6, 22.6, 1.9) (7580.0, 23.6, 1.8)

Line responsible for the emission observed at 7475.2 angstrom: H-alpha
